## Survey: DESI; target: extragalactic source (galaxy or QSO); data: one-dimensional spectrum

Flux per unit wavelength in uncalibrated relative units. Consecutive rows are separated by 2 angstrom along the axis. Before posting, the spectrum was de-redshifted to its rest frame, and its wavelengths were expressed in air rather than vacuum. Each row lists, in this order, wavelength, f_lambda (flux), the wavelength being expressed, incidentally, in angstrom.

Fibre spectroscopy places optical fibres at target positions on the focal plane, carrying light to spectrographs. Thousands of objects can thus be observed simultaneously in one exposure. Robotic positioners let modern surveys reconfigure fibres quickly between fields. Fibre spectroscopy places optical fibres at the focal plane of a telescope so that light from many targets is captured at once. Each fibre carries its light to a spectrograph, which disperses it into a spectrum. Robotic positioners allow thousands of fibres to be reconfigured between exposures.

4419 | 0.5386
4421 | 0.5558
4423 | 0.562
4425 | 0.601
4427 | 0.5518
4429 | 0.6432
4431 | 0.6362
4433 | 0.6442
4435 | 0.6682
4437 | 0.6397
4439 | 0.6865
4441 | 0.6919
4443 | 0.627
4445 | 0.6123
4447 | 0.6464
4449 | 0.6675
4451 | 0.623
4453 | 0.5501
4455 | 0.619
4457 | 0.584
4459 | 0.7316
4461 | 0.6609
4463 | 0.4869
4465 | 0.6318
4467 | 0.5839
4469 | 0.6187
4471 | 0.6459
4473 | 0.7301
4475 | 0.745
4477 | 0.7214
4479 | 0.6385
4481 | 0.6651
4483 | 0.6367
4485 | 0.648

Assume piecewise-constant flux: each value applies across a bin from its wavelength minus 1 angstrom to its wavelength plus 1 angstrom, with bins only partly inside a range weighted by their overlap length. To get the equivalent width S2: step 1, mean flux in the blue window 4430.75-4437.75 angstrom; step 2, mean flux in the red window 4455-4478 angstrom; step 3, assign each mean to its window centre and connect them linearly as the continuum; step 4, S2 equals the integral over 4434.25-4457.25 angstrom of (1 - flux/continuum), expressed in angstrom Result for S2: 0.4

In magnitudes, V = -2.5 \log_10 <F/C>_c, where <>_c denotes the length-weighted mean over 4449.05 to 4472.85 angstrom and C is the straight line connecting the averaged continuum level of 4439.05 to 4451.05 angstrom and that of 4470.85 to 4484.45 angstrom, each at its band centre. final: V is 0.08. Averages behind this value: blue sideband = 0.65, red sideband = 0.684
